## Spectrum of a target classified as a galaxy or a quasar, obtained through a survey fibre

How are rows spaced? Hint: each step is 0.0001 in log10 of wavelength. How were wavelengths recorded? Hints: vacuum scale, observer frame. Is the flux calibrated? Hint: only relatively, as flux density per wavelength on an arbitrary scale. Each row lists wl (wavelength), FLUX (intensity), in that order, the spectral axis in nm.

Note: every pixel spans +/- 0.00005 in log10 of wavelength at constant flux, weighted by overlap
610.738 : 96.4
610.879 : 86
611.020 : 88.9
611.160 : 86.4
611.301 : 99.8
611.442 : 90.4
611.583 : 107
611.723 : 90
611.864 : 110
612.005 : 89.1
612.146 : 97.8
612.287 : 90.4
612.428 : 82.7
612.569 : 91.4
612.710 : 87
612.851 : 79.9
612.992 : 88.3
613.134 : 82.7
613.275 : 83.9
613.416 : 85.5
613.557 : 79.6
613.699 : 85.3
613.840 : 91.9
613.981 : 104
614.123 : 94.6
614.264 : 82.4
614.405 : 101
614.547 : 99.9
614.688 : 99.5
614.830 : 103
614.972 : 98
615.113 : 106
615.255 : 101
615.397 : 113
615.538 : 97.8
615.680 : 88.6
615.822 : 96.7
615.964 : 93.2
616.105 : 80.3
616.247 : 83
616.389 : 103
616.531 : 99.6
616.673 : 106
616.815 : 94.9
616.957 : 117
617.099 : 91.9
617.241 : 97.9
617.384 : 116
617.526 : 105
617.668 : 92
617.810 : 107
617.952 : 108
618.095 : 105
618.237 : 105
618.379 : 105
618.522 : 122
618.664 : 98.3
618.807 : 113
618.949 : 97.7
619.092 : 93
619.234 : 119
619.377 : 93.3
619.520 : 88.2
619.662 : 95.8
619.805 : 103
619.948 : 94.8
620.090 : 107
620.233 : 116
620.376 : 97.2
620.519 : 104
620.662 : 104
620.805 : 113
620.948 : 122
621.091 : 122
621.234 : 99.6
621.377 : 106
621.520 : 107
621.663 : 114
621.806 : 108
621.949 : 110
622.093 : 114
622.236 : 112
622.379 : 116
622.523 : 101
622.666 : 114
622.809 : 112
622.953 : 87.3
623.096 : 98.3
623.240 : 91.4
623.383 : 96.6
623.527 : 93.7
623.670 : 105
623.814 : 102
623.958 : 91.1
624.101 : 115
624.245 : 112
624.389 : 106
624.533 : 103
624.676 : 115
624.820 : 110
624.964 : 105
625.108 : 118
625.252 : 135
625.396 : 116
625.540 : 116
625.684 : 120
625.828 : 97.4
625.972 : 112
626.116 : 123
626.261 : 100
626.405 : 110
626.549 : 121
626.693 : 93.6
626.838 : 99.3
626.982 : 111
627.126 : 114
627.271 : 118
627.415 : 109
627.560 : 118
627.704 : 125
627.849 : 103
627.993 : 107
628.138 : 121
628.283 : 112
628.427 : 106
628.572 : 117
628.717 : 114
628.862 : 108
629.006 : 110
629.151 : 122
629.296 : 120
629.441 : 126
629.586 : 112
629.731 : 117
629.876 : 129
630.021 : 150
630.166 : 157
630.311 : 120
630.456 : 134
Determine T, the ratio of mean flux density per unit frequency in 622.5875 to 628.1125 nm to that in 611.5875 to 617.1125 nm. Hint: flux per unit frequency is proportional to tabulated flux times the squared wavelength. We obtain 1.2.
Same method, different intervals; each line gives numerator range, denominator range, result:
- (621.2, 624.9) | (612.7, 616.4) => 1.17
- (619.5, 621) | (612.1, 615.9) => 1.15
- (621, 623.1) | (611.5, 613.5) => 1.24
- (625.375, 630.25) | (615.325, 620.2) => 1.18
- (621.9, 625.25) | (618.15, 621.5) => 1.02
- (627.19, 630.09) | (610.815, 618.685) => 1.27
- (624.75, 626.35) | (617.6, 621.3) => 1.11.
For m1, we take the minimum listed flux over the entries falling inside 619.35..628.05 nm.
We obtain 87.3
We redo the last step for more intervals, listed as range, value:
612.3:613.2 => 79.9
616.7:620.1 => 88.2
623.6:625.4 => 91.1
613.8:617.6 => 80.3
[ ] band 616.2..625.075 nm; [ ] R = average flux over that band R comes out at 105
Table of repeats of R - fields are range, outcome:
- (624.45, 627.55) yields 112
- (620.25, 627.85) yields 109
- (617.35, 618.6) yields 107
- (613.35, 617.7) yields 97.1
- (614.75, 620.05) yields 101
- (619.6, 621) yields 105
